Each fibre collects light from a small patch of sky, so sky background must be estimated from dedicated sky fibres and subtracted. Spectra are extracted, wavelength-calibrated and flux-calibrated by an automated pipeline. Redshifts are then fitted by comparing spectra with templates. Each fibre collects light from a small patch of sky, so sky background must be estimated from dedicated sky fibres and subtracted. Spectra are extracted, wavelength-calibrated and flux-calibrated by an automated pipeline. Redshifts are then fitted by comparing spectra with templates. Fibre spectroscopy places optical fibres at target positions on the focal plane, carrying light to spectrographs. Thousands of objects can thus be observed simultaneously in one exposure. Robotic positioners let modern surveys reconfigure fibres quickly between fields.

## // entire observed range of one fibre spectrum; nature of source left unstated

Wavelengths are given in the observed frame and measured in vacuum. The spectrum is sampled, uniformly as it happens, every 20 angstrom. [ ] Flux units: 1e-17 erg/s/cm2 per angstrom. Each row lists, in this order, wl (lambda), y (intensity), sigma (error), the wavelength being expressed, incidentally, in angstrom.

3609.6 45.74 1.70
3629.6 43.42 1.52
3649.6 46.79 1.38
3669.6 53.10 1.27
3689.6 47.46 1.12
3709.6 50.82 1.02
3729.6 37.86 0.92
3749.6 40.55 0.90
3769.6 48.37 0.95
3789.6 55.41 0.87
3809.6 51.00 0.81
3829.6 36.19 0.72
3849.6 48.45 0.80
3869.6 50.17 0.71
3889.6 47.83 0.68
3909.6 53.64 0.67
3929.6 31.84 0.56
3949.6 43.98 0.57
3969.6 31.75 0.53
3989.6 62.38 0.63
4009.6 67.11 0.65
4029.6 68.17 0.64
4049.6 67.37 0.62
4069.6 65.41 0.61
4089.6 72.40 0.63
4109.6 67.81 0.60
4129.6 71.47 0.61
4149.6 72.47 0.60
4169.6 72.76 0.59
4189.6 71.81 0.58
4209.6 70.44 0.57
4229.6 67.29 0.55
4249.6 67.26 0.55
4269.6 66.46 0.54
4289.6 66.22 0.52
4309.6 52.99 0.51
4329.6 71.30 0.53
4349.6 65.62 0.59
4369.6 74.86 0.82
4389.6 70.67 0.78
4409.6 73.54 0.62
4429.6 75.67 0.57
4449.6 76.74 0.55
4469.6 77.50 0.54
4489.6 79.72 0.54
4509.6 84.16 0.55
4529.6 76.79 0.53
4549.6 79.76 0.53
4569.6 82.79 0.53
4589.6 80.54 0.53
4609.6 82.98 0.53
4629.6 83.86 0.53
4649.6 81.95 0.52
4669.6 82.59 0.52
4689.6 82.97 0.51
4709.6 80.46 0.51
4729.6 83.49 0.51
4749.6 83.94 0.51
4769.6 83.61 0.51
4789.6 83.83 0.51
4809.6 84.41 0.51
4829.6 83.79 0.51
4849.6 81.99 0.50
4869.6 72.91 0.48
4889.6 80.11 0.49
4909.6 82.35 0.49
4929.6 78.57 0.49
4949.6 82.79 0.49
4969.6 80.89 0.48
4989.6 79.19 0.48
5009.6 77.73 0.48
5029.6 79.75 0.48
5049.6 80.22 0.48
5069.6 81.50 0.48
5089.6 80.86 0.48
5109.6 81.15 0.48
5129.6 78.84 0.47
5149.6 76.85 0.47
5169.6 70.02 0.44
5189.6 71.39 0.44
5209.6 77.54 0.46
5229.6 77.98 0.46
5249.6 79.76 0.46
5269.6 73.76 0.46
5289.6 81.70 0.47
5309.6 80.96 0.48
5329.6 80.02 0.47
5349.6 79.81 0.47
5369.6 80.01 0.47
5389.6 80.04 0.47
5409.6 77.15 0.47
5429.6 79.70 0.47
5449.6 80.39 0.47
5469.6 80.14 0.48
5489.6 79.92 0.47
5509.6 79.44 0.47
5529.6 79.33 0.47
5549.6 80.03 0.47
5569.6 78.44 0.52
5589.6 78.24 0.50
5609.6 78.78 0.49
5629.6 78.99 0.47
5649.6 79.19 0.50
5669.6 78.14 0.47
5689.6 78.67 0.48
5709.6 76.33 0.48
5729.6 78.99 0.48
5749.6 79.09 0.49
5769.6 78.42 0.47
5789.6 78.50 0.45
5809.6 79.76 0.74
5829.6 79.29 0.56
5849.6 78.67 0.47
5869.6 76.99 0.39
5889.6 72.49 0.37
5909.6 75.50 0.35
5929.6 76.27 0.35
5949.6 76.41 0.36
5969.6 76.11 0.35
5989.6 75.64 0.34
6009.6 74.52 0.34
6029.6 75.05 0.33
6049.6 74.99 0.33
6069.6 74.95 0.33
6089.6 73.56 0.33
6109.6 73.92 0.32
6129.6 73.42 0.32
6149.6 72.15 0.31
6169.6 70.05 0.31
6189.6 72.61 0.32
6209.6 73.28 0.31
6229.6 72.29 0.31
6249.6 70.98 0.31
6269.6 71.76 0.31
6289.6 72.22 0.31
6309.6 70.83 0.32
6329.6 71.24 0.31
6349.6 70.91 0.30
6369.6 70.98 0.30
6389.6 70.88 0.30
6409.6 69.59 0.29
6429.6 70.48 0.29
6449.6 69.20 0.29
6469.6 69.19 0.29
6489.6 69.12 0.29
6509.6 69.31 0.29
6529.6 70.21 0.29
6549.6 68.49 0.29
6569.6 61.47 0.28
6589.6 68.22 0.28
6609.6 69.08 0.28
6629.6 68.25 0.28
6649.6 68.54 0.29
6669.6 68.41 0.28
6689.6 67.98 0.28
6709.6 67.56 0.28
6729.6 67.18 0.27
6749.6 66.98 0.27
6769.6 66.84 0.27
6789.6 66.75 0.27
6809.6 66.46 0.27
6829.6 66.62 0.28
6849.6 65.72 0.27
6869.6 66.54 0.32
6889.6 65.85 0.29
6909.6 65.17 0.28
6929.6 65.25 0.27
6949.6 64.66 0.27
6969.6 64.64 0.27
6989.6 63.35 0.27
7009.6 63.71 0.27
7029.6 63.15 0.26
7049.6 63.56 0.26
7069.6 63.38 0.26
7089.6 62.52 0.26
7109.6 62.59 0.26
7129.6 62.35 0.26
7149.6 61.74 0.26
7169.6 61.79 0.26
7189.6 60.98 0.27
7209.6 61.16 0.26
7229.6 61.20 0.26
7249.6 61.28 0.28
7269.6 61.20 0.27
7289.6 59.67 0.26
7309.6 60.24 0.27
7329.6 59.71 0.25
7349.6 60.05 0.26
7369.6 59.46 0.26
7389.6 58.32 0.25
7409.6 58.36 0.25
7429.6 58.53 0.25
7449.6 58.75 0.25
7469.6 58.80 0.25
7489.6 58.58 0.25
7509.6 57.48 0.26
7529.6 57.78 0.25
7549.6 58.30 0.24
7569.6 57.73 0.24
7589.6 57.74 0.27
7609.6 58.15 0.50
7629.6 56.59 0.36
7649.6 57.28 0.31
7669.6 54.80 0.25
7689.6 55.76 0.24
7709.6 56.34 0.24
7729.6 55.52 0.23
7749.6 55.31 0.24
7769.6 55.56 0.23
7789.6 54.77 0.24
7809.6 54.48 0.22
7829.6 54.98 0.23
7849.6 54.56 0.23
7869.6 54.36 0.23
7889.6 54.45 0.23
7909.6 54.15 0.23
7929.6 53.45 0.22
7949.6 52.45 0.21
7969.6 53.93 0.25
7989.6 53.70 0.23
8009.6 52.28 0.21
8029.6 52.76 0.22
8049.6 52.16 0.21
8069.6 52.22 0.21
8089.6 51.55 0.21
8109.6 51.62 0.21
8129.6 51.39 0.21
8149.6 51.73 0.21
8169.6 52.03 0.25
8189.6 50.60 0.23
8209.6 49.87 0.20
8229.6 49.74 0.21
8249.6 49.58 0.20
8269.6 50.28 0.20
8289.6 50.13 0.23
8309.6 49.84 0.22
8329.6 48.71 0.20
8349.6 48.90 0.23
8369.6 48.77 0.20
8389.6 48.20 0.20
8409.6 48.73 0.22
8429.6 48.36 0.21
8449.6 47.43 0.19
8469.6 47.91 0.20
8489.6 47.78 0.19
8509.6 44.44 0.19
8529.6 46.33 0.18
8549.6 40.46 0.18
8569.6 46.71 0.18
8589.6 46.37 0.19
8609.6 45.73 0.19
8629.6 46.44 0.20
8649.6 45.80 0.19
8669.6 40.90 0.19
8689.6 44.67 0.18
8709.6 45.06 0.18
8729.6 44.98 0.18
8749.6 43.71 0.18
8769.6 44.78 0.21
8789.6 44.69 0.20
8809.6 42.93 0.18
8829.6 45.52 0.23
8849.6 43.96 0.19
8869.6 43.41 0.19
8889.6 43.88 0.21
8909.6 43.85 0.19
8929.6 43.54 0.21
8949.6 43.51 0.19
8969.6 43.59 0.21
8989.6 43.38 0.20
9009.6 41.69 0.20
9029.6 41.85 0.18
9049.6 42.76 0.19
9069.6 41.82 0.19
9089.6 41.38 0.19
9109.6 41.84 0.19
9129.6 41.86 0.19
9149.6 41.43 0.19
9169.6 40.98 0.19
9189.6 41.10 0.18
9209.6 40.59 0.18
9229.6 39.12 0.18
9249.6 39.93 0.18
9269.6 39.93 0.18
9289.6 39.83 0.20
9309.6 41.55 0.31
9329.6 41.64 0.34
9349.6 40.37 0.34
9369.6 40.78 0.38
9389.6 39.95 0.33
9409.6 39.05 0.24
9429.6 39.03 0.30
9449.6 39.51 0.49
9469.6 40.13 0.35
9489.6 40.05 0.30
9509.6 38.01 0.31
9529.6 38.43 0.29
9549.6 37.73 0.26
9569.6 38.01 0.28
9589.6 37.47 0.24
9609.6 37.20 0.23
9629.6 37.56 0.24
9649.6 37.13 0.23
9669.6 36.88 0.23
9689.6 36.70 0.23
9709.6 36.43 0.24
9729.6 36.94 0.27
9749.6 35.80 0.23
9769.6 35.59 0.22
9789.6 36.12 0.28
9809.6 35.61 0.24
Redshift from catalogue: 0.00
